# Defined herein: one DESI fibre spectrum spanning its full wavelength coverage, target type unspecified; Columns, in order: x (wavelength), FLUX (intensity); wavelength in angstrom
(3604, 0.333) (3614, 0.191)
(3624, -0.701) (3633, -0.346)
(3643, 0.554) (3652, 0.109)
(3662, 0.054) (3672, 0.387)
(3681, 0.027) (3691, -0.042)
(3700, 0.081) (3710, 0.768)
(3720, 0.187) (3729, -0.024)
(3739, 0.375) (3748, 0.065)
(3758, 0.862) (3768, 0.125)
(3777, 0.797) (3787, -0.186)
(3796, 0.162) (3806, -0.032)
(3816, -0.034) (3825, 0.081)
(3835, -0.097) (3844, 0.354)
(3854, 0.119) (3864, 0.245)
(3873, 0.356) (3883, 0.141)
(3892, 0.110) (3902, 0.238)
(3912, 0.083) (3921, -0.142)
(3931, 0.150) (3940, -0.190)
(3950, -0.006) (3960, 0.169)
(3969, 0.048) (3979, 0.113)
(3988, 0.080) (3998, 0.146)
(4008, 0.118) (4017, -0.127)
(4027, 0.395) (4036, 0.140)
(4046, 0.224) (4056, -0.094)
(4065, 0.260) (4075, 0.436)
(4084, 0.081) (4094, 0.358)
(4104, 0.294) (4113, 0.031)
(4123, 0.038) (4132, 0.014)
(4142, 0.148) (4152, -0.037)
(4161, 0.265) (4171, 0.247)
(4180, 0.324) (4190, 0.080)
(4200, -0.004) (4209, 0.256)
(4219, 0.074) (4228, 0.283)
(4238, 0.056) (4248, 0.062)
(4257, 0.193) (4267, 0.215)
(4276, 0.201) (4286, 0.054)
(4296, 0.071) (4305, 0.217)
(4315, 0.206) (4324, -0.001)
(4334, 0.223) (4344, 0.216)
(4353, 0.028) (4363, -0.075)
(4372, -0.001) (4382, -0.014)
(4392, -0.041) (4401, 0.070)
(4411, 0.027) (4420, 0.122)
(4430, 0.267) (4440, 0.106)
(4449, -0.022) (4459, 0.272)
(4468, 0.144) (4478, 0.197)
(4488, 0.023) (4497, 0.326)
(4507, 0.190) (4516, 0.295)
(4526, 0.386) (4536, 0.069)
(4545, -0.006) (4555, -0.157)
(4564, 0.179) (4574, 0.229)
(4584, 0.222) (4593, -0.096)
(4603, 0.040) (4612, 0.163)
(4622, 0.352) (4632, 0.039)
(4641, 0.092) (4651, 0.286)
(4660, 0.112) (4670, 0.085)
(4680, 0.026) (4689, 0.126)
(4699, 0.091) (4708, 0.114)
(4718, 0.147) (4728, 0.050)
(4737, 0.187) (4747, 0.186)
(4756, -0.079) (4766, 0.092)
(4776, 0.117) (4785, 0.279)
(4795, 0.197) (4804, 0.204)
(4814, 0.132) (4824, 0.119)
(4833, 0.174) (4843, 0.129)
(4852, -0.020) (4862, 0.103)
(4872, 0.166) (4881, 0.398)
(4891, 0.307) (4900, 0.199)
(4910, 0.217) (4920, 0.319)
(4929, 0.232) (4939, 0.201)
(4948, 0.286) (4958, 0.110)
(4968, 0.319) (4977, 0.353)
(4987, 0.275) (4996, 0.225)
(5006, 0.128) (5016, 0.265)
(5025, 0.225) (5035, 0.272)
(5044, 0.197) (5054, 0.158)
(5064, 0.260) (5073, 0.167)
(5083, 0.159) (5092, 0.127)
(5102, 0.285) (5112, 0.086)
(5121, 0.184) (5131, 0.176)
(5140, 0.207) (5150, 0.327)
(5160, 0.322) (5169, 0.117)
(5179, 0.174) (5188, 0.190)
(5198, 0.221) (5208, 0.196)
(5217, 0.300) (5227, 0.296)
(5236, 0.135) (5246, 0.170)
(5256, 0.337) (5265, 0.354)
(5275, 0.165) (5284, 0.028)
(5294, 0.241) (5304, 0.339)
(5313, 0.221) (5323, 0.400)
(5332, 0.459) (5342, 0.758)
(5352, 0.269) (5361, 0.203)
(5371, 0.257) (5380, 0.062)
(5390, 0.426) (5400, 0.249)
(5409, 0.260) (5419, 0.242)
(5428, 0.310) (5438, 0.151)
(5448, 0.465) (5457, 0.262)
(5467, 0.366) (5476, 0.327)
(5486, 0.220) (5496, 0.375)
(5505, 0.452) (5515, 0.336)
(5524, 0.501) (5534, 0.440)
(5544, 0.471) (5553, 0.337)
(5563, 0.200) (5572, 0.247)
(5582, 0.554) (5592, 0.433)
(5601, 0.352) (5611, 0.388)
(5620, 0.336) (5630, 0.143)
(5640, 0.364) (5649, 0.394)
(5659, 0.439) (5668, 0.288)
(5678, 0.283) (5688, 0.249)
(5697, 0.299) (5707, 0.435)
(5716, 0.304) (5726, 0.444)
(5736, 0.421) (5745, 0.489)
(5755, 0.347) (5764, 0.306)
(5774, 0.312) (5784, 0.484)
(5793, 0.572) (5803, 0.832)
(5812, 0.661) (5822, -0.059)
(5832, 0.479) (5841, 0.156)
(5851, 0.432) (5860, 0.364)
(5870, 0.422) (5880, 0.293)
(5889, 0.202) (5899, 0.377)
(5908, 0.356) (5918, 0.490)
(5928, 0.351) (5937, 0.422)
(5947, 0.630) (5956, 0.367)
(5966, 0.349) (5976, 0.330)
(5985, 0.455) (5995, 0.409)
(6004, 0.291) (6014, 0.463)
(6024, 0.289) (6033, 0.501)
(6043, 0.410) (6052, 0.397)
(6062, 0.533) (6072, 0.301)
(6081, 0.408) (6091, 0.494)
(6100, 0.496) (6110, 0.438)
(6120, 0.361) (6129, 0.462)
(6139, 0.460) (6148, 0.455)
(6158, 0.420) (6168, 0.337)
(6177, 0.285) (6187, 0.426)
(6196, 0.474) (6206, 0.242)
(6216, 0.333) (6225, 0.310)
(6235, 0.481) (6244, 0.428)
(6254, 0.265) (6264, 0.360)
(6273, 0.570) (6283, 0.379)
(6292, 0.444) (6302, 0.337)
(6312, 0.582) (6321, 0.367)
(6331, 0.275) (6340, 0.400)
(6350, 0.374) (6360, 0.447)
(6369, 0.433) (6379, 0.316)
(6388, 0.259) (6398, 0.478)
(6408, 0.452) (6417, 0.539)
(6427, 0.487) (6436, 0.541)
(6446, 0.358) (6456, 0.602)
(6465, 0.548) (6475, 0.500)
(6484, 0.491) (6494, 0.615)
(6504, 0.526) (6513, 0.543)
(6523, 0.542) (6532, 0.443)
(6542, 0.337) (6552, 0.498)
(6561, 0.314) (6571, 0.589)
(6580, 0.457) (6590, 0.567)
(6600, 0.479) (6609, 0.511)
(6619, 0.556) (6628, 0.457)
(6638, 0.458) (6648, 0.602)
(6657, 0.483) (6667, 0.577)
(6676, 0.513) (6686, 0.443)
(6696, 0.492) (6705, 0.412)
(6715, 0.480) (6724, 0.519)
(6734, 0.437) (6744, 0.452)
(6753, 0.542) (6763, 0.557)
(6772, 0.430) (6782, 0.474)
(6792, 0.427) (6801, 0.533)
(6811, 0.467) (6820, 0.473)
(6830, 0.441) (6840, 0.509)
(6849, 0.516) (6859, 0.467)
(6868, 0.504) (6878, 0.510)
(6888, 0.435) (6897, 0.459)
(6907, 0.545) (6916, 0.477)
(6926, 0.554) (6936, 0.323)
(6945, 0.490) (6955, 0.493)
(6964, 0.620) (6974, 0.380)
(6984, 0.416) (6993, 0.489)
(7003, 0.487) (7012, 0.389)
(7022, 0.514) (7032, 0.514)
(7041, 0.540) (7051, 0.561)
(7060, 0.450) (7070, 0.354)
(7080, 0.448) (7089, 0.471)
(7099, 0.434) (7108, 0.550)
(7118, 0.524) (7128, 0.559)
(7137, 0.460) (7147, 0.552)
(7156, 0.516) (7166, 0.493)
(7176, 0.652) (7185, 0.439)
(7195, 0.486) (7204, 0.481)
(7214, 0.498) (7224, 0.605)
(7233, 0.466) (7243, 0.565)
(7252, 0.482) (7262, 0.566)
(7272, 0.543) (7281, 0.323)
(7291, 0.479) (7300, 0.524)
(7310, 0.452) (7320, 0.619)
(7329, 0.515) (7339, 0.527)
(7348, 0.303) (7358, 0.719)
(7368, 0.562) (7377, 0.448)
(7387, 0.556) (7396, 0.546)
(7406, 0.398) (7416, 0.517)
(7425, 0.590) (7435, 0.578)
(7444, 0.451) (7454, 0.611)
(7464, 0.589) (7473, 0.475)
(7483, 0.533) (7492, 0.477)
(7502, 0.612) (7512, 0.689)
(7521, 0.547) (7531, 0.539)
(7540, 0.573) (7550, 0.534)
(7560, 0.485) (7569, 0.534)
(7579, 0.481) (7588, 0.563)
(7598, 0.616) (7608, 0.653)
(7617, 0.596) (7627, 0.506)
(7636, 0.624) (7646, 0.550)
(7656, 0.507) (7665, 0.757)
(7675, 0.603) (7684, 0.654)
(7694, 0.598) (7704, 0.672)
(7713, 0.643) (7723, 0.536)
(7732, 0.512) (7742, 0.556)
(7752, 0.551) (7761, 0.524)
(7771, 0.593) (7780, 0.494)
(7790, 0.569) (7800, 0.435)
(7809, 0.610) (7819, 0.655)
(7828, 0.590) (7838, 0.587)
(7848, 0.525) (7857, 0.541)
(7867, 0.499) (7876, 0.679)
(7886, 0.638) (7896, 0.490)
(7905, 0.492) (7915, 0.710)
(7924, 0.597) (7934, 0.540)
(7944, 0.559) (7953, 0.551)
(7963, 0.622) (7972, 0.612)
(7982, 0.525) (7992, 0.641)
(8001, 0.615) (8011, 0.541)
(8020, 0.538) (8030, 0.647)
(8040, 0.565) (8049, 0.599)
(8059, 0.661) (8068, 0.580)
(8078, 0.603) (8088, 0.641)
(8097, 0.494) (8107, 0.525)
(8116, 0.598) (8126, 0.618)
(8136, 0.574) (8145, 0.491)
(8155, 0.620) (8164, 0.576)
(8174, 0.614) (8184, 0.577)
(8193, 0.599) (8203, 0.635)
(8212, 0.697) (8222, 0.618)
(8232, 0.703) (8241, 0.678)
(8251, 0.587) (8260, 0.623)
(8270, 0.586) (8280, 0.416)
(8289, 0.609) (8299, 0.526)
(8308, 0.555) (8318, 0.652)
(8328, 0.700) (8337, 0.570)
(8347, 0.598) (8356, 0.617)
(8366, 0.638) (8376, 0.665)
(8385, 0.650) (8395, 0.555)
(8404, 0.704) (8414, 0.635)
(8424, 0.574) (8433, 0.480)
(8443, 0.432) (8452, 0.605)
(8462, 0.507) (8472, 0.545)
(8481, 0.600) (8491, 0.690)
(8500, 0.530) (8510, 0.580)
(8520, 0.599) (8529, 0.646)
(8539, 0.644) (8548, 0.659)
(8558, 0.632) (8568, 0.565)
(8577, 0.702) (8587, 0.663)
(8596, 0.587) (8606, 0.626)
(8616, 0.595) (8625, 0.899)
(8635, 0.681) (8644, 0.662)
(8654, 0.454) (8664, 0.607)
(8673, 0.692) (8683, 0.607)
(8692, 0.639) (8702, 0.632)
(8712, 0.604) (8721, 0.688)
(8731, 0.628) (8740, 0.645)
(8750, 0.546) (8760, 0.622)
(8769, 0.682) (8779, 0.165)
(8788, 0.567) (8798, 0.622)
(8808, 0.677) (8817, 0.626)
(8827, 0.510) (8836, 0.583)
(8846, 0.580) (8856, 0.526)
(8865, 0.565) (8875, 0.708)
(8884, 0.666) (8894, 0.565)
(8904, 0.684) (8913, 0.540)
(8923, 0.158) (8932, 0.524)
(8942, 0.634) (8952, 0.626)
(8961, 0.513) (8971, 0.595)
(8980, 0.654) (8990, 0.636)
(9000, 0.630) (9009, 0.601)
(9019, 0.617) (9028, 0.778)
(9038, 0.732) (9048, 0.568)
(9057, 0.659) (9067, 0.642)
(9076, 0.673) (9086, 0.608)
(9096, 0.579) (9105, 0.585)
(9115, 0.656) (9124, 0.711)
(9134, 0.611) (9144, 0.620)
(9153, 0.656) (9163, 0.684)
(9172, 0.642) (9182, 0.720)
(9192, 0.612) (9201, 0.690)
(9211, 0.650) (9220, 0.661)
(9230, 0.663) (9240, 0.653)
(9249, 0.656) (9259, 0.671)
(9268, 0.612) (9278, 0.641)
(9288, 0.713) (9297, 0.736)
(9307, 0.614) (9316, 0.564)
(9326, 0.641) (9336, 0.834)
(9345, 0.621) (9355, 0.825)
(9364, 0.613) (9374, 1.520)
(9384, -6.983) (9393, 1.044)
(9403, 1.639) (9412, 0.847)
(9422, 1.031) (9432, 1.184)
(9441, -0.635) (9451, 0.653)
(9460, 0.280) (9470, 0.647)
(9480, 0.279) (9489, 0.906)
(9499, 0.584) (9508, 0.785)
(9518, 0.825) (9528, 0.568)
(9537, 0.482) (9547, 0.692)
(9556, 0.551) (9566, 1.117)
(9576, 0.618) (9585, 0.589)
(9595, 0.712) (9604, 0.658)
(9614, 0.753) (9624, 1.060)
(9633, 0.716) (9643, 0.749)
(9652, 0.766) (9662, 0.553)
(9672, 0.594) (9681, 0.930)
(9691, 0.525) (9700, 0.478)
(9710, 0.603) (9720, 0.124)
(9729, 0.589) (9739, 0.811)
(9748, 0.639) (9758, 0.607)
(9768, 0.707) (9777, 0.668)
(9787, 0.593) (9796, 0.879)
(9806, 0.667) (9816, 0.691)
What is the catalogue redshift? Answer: 0.43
